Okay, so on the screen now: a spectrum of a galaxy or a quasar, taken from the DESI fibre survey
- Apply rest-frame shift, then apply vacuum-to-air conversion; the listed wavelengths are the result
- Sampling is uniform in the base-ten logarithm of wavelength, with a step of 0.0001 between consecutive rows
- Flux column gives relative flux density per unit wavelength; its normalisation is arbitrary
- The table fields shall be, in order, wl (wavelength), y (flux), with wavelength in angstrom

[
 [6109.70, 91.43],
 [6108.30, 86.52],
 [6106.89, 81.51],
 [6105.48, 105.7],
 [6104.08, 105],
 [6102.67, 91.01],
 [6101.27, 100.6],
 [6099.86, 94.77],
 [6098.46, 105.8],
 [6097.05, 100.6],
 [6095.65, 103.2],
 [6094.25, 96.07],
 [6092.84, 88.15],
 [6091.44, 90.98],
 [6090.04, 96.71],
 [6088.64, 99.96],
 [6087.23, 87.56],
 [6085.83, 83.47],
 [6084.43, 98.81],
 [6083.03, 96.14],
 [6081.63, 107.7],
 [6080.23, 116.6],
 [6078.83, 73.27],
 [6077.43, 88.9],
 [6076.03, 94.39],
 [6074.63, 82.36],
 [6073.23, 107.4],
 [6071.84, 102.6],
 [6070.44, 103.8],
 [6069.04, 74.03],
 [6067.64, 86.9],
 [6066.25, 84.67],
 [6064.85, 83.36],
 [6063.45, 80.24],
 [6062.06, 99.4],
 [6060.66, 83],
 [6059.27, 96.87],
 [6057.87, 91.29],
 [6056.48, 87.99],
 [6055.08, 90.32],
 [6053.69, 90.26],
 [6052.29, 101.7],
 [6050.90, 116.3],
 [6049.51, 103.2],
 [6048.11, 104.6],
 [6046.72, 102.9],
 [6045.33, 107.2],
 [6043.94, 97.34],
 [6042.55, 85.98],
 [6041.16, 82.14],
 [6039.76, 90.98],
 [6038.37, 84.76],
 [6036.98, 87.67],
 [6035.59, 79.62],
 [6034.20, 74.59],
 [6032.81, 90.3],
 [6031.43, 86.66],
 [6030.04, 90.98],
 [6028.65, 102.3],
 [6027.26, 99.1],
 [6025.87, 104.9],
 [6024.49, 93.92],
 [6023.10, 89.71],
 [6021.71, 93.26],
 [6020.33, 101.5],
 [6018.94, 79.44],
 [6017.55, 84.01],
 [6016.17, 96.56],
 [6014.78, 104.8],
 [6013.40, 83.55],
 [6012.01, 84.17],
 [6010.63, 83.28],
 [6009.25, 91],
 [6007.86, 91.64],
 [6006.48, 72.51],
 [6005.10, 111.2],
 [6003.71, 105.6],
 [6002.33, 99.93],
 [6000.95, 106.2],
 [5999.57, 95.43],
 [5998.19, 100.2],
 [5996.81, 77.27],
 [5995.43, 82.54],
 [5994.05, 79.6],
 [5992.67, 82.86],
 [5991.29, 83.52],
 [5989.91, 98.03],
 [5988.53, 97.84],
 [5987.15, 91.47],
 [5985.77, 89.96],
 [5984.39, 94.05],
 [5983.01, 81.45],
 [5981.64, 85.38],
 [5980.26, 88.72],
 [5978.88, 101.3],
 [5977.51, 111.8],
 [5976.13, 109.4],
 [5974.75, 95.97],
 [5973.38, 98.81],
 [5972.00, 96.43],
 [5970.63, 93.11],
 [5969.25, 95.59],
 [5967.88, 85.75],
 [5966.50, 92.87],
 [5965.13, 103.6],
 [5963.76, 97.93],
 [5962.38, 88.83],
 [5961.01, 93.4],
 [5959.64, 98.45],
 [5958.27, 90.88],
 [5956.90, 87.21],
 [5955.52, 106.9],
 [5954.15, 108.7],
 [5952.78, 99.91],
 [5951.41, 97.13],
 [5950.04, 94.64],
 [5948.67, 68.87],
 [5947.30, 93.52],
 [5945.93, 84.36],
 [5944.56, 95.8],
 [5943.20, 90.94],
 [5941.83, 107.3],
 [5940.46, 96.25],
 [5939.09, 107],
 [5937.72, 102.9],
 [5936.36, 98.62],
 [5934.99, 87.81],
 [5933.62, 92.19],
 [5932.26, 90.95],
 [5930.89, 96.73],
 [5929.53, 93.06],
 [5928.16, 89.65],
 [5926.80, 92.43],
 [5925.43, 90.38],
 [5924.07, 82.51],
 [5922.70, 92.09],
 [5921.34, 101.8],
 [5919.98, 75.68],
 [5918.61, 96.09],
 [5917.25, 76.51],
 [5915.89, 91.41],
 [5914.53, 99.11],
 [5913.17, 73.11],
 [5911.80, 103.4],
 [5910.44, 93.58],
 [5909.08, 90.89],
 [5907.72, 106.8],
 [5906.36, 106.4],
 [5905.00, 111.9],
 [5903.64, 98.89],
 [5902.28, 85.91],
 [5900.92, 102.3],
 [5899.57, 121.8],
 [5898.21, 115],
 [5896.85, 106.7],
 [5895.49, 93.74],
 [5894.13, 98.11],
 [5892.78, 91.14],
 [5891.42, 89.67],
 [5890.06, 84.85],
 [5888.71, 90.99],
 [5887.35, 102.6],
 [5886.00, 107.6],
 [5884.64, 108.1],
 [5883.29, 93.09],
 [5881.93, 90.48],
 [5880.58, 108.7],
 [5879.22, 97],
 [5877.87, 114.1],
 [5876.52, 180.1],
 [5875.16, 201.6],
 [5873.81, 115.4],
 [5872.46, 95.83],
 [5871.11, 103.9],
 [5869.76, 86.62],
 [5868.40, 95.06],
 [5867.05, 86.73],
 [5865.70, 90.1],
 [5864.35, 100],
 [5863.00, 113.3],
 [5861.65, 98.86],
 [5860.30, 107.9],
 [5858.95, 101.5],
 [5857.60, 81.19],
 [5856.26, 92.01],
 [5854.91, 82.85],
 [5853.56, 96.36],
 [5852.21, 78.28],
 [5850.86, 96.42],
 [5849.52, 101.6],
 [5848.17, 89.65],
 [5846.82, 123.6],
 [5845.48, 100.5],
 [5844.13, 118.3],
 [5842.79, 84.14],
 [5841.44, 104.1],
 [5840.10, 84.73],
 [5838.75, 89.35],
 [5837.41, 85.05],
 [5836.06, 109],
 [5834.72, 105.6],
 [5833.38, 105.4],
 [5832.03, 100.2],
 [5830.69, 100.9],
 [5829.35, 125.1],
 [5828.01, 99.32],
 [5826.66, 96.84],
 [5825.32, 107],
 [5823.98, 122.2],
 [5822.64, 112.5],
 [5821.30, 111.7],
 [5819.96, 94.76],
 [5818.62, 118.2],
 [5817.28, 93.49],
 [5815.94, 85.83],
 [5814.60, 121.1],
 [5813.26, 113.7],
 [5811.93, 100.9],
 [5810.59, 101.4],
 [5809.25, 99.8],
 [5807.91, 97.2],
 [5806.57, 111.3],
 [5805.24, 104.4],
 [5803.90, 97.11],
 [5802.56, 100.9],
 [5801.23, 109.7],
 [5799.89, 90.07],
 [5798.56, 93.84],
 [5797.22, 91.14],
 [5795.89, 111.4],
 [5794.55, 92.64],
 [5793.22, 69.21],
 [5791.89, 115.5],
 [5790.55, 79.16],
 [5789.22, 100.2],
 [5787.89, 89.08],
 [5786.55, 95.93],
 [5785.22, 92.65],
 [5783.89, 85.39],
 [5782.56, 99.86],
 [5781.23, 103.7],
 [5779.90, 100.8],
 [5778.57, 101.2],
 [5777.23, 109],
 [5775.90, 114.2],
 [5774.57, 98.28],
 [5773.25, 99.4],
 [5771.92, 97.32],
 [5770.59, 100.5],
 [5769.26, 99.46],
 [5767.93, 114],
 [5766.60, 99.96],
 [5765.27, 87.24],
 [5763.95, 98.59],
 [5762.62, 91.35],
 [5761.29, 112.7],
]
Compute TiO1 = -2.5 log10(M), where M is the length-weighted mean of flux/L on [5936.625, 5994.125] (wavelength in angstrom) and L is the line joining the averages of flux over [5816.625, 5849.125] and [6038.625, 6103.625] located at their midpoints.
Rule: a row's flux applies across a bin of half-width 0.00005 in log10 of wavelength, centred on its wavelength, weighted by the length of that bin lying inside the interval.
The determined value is 0.04 mag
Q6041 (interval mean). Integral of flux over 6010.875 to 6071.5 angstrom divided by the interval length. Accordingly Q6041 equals 92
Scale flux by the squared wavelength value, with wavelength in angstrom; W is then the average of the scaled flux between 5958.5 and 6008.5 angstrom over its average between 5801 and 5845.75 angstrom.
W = 0.96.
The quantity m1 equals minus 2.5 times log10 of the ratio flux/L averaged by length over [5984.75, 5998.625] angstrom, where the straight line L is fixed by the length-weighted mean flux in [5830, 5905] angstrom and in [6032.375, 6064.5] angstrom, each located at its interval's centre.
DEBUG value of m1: 0.09 mag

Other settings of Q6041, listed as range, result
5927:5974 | 94.9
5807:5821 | 103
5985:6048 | 91.7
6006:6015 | 86.7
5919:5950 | 92.4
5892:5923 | 97.1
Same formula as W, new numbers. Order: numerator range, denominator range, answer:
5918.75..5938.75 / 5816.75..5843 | 0.93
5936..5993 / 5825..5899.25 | 0.96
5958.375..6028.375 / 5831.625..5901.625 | 0.95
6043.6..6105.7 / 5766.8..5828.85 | 1.04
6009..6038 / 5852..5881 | 0.90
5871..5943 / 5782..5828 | 1.04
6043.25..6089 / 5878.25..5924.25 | 1.03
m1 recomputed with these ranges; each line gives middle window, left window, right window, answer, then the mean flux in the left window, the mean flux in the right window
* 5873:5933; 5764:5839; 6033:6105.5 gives -0.03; 101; 93.9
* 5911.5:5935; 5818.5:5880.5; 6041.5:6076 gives 0.12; 104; 94.2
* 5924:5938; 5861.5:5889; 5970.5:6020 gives 0.10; 109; 92.5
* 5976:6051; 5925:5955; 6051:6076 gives 0.00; 94.6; 91.7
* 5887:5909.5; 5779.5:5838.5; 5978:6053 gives -0.03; 101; 92.6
